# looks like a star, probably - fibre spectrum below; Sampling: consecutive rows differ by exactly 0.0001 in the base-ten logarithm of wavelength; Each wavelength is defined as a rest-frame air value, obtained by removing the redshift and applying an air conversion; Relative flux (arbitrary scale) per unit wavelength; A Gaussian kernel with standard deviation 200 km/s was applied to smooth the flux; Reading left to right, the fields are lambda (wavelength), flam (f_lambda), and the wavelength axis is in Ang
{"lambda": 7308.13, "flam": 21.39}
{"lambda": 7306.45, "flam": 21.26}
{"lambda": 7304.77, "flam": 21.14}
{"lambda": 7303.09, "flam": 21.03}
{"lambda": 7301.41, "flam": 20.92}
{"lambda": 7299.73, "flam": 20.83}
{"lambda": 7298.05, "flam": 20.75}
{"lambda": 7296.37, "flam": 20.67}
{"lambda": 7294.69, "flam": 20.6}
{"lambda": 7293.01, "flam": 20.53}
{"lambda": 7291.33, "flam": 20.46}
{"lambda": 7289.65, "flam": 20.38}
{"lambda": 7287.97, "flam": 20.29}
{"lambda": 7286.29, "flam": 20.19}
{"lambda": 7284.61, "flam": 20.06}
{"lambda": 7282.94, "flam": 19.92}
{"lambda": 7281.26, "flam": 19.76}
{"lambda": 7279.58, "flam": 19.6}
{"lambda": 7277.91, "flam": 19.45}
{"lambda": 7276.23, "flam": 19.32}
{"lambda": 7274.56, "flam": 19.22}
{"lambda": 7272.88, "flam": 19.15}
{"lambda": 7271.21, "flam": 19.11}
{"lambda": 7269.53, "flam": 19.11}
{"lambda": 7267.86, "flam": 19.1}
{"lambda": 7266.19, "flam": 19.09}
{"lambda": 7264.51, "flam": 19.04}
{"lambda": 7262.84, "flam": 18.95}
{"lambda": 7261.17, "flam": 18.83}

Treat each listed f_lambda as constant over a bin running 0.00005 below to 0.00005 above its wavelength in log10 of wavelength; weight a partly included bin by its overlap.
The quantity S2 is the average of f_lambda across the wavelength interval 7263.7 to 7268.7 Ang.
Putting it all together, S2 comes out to 19.1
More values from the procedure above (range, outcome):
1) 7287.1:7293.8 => 20.4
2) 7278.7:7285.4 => 19.8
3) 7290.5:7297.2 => 20.6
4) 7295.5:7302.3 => 20.8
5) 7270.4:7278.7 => 19.2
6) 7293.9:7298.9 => 20.7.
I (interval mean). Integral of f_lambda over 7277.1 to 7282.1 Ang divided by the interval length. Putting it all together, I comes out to 19.6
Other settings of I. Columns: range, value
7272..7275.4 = 19.2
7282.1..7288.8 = 20.1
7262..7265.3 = 19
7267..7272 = 19.1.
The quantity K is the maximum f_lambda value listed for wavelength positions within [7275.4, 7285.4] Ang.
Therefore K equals 20.06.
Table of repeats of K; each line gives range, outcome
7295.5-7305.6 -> 21.14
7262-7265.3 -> 19.04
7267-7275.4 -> 19.22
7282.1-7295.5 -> 20.6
